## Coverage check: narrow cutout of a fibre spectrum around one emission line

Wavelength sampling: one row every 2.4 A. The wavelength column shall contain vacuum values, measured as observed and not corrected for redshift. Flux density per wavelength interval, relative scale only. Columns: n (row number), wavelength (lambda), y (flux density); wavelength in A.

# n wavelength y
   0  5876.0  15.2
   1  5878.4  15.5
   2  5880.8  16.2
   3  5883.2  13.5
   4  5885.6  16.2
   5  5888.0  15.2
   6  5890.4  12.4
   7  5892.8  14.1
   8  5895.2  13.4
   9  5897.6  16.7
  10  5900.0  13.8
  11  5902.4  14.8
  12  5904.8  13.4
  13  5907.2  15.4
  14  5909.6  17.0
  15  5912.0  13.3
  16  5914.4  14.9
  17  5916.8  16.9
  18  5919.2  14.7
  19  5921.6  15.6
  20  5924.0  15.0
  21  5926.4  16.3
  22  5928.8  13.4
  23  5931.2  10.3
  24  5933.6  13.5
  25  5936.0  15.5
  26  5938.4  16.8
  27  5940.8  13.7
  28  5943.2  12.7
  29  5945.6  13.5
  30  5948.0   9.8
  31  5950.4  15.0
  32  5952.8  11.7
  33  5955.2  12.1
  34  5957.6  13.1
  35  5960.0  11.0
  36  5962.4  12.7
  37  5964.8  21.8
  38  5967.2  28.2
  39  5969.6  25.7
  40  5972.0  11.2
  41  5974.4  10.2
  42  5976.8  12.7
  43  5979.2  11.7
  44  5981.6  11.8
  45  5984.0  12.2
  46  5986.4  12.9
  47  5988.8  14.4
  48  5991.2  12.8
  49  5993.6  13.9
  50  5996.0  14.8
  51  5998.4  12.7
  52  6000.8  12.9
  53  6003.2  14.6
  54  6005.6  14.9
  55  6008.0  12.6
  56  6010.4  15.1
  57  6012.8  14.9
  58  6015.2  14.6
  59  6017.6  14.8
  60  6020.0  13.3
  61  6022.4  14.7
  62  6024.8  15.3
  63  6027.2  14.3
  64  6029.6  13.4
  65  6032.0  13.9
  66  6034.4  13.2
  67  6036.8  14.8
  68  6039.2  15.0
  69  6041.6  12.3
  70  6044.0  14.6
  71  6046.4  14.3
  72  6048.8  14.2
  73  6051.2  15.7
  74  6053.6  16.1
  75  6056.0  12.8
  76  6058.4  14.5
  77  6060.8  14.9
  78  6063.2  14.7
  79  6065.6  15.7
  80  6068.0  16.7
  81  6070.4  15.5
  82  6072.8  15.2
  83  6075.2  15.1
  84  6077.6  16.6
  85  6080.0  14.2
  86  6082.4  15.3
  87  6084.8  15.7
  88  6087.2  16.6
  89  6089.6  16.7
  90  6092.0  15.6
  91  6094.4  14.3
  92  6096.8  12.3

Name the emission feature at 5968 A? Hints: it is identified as H-beta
